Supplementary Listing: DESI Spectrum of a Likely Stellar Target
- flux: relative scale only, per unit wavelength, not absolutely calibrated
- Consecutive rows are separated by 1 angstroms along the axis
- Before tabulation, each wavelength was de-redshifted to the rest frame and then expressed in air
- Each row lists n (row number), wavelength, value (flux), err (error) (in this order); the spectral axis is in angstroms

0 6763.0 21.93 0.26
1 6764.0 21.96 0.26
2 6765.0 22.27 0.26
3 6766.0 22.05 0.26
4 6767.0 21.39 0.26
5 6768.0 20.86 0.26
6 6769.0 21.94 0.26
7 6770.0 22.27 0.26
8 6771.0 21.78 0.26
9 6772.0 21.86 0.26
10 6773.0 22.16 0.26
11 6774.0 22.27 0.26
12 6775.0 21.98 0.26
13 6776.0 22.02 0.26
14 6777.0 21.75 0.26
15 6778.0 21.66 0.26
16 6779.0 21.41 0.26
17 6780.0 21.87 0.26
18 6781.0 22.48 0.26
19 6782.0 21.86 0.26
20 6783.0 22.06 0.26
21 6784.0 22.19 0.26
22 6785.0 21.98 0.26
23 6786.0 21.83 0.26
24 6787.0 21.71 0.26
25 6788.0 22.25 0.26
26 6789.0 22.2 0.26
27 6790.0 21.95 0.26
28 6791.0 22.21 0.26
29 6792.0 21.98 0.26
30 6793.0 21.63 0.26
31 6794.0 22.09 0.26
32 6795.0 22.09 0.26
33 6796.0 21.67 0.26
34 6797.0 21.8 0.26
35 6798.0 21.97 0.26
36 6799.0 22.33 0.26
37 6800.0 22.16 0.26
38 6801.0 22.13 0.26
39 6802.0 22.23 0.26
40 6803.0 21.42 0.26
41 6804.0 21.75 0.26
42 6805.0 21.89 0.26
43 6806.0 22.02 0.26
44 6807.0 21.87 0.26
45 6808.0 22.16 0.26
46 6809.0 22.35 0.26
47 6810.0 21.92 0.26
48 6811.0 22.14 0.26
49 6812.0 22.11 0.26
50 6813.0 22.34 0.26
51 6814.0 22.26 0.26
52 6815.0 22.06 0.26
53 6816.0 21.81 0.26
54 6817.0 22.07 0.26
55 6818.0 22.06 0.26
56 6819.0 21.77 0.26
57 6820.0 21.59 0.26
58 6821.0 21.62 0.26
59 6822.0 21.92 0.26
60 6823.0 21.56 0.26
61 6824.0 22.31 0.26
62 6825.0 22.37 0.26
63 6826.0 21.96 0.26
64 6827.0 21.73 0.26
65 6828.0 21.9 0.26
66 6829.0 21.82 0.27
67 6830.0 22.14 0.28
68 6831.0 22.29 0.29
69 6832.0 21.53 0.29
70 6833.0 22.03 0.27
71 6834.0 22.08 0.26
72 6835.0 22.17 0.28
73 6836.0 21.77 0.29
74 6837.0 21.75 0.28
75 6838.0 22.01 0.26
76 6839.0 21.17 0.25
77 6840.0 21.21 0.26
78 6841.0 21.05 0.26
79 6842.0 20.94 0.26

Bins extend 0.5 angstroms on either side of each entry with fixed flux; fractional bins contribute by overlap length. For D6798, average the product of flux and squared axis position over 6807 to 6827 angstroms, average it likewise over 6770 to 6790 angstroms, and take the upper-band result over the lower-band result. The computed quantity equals 1.01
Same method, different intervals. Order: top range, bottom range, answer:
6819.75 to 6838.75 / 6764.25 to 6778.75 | 1.02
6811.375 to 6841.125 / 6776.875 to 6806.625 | 1.01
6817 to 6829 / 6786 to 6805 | 1.00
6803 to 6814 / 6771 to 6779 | 1.02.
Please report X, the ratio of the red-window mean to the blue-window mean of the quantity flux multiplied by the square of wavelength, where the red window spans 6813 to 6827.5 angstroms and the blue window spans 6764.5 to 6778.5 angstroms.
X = 1.02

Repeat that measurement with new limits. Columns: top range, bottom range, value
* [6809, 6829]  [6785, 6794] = 1.01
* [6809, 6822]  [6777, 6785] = 1.01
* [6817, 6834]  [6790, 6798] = 1.01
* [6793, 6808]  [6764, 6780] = 1.01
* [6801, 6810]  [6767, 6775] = 1.02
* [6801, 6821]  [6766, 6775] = 1.02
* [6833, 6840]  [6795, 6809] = 1.00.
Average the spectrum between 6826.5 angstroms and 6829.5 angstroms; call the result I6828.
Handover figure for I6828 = 21.8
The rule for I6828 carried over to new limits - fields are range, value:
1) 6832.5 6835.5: 22.1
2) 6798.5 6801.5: 22.2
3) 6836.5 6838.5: 21.9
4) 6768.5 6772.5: 22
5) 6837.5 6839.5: 21.6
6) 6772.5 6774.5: 22.2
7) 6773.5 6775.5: 22.1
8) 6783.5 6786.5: 22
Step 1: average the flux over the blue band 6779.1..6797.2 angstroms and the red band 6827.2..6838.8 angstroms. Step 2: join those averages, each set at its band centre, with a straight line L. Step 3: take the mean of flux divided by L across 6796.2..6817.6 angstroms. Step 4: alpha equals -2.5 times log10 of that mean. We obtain 0.00 mag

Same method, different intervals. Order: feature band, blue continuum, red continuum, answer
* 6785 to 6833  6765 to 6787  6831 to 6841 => -0.008 mag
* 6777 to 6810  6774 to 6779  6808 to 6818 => 0.000 mag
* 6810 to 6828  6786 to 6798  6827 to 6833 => -0.002 mag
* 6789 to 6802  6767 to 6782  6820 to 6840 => -0.007 mag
